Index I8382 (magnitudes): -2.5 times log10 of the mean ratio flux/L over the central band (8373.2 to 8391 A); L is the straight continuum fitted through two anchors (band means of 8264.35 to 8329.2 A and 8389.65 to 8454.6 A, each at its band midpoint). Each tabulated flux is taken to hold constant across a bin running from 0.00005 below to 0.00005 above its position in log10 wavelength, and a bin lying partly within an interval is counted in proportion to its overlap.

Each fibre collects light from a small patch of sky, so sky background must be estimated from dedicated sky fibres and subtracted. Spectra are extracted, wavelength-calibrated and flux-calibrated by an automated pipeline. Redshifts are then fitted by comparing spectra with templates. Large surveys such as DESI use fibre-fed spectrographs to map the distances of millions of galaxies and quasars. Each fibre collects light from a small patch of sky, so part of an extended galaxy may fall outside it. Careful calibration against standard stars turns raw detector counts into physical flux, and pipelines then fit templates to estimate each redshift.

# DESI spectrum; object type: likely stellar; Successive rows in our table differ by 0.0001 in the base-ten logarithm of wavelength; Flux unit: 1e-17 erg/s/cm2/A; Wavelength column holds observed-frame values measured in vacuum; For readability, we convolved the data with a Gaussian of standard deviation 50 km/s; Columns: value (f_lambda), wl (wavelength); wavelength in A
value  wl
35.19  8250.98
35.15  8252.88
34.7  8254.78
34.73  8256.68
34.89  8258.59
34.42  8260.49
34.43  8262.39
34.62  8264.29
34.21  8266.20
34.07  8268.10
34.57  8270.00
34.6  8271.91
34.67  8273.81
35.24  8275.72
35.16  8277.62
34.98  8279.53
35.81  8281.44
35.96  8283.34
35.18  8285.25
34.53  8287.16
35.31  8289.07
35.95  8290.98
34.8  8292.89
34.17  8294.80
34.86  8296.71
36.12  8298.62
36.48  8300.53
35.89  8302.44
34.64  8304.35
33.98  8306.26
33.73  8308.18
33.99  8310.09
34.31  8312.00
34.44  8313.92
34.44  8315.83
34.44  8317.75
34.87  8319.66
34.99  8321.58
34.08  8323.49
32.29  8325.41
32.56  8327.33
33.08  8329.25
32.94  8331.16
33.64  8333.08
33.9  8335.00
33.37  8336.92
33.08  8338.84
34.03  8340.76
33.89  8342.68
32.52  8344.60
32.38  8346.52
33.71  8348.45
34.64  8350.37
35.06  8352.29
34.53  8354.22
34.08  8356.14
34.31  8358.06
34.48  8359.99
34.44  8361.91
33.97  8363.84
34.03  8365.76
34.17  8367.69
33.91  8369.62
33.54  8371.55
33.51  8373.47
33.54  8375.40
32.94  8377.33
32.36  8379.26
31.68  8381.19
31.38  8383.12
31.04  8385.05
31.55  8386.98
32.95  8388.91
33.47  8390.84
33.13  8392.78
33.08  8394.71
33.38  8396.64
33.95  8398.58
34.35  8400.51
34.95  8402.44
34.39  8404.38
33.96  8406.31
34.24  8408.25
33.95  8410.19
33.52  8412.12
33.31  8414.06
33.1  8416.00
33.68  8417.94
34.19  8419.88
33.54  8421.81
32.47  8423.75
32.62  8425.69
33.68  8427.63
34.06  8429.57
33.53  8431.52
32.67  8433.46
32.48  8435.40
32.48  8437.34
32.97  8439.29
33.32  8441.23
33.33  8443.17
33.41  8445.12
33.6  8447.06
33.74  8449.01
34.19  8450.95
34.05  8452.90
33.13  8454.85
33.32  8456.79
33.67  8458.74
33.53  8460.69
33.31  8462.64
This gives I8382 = 0.051 mag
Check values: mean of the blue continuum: 34.7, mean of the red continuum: 33.5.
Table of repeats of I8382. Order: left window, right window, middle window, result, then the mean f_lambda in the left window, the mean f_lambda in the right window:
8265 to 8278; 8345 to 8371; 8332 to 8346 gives 0.02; 34.6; 34.1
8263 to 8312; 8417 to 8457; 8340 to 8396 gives 0.02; 34.9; 33.4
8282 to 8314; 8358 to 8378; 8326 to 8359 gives 0.02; 35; 33.9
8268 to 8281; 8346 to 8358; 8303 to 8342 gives 0.02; 34.8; 34.1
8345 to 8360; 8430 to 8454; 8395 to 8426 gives -0.01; 34.1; 33.3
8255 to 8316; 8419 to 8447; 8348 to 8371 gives -0.01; 34.9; 33.2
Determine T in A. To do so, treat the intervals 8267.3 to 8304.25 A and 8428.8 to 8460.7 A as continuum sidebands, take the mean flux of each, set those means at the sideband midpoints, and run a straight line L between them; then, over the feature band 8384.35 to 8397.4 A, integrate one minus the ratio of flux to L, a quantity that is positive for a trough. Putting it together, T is 0.50 A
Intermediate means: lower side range 35.2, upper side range 33.4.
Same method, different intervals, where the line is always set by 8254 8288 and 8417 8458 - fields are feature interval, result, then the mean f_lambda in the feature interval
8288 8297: -0.10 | 35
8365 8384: 0.45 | 33.1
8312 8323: -0.06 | 34.6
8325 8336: 0.38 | 33.1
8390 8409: -0.11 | 33.9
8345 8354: 0.06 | 33.9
